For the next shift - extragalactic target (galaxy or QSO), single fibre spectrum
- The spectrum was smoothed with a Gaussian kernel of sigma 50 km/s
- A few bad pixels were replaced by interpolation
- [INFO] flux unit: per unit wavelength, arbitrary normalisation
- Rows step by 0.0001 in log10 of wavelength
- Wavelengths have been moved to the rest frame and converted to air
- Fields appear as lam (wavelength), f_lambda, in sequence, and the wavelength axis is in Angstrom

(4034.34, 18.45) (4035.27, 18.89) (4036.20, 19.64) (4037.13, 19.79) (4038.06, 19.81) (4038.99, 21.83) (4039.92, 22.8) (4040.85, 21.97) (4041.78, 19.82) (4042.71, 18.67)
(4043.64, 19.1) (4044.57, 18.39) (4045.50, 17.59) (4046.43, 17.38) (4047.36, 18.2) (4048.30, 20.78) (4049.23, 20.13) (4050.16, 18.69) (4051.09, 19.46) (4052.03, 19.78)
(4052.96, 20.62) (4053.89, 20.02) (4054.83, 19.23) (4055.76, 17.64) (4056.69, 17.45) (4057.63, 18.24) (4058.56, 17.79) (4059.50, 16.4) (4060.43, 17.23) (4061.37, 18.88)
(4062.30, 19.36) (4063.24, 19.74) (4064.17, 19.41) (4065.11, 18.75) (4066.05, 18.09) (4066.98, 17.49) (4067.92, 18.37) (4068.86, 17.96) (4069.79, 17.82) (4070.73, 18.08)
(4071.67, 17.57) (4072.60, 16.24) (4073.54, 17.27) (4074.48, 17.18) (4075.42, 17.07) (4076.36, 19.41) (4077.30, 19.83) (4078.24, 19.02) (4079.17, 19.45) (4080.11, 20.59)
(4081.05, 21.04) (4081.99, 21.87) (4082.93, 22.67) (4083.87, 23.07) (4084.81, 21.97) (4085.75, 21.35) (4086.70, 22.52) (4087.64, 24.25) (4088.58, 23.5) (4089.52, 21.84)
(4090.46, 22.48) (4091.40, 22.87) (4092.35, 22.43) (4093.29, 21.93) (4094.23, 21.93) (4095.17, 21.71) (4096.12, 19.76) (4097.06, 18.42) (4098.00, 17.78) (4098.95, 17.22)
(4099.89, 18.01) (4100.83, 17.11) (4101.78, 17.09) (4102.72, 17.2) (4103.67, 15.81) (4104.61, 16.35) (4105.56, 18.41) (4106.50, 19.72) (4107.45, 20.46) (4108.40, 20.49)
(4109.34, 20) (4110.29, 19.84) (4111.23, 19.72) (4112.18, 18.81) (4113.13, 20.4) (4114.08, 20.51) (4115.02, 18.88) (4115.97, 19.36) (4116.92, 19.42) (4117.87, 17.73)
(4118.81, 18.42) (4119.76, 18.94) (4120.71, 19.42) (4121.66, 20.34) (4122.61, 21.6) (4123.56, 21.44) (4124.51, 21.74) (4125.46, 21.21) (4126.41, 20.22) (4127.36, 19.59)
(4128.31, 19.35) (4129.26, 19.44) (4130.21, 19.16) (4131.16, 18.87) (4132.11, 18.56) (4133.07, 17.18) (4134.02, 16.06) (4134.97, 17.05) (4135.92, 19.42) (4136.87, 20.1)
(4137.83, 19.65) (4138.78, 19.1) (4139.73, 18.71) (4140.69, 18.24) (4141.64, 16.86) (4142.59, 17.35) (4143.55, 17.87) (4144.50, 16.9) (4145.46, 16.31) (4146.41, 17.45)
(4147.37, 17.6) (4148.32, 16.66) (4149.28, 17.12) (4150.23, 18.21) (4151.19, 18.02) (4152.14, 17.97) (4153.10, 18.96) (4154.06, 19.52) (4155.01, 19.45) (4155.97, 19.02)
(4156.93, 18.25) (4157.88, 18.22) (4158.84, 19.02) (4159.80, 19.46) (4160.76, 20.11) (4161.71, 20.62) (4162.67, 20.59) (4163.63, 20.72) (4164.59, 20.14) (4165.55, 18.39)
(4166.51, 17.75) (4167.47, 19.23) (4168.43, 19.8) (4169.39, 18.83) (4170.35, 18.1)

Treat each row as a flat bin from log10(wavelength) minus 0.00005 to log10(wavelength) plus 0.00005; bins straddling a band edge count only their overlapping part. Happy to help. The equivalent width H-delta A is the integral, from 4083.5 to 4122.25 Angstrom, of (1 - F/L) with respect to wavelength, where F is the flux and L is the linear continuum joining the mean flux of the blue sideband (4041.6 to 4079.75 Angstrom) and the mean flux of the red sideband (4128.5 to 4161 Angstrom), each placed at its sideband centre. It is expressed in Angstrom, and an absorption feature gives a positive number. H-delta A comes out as -3.21 Angstrom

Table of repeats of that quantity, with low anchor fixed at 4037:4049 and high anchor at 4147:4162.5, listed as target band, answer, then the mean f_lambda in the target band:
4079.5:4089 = -1.4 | 22.2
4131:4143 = 0.4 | 18.2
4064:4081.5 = 0.9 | 18.4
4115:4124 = -0.3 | 19.6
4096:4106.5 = 0.9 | 17.6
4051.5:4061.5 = 0.6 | 18.5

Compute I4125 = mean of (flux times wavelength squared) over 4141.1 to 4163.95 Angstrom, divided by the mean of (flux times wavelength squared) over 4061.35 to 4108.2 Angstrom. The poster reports 1.0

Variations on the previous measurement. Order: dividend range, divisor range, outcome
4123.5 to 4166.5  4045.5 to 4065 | 1.04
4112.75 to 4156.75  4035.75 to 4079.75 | 1.04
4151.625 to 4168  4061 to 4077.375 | 1.11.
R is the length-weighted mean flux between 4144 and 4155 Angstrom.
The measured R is 17.8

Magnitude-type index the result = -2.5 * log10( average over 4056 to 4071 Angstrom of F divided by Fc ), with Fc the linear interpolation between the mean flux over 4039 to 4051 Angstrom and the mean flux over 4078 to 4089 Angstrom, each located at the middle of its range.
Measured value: 0.14 mag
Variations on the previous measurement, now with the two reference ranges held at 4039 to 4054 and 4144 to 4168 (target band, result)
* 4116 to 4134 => -0.03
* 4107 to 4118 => -0.04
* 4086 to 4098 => -0.14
